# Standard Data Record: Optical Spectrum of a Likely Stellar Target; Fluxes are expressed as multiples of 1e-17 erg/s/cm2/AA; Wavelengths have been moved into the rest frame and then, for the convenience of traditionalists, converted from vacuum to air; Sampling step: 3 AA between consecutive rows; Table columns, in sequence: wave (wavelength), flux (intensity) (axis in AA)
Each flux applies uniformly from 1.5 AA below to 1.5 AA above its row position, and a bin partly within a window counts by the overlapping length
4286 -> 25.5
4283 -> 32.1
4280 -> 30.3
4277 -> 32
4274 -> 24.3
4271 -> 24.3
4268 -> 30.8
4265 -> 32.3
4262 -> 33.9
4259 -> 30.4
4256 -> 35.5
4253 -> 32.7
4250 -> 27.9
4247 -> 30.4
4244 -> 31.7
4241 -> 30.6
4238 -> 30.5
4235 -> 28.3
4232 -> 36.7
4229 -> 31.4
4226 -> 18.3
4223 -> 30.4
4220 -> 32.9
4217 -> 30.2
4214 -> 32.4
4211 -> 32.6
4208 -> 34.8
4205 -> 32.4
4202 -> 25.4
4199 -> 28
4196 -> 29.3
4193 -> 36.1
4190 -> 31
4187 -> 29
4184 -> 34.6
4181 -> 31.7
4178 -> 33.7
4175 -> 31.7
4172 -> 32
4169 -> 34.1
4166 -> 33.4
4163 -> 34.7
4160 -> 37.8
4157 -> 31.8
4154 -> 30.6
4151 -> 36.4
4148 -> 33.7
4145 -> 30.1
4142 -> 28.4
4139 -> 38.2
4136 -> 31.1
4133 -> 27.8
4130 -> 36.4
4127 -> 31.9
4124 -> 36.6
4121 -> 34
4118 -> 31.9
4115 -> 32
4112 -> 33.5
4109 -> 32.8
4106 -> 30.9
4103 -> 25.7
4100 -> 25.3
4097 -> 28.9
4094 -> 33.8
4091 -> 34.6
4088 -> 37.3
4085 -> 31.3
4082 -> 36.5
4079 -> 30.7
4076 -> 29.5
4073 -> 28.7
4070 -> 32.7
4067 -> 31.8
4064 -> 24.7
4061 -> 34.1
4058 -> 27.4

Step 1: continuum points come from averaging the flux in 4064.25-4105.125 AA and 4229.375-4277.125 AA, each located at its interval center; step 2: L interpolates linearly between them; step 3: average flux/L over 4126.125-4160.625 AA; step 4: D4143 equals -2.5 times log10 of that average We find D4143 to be -0.06 mag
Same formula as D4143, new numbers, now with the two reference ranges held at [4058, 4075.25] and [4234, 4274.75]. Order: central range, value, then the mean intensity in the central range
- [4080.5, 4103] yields -0.07 mag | 32.1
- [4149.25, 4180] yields -0.11 mag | 33.6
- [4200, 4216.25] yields -0.04 mag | 31.4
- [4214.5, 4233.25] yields 0.01 mag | 30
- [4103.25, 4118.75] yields -0.05 mag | 31.7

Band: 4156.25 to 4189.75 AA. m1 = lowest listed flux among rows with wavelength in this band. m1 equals 29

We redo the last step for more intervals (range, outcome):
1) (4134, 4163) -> 28.4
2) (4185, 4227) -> 18.3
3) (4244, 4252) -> 27.9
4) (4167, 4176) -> 31.7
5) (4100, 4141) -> 25.3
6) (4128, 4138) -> 27.8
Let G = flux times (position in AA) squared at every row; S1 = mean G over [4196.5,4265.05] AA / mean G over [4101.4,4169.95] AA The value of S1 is 0.98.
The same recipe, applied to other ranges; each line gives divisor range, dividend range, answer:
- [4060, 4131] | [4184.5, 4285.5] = 1.03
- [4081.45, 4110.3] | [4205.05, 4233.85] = 1.05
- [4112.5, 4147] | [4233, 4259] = 1.01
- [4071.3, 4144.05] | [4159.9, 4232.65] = 1.03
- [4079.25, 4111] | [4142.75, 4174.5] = 1.08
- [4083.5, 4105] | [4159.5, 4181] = 1.12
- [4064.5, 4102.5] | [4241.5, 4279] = 1.06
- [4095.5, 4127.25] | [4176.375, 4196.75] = 1.07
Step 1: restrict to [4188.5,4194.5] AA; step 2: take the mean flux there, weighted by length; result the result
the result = 33.6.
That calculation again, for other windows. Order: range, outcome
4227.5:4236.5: 32.1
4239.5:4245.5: 31.2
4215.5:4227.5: 27.9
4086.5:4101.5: 32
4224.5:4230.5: 24.8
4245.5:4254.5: 30.3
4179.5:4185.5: 33.1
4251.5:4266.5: 33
